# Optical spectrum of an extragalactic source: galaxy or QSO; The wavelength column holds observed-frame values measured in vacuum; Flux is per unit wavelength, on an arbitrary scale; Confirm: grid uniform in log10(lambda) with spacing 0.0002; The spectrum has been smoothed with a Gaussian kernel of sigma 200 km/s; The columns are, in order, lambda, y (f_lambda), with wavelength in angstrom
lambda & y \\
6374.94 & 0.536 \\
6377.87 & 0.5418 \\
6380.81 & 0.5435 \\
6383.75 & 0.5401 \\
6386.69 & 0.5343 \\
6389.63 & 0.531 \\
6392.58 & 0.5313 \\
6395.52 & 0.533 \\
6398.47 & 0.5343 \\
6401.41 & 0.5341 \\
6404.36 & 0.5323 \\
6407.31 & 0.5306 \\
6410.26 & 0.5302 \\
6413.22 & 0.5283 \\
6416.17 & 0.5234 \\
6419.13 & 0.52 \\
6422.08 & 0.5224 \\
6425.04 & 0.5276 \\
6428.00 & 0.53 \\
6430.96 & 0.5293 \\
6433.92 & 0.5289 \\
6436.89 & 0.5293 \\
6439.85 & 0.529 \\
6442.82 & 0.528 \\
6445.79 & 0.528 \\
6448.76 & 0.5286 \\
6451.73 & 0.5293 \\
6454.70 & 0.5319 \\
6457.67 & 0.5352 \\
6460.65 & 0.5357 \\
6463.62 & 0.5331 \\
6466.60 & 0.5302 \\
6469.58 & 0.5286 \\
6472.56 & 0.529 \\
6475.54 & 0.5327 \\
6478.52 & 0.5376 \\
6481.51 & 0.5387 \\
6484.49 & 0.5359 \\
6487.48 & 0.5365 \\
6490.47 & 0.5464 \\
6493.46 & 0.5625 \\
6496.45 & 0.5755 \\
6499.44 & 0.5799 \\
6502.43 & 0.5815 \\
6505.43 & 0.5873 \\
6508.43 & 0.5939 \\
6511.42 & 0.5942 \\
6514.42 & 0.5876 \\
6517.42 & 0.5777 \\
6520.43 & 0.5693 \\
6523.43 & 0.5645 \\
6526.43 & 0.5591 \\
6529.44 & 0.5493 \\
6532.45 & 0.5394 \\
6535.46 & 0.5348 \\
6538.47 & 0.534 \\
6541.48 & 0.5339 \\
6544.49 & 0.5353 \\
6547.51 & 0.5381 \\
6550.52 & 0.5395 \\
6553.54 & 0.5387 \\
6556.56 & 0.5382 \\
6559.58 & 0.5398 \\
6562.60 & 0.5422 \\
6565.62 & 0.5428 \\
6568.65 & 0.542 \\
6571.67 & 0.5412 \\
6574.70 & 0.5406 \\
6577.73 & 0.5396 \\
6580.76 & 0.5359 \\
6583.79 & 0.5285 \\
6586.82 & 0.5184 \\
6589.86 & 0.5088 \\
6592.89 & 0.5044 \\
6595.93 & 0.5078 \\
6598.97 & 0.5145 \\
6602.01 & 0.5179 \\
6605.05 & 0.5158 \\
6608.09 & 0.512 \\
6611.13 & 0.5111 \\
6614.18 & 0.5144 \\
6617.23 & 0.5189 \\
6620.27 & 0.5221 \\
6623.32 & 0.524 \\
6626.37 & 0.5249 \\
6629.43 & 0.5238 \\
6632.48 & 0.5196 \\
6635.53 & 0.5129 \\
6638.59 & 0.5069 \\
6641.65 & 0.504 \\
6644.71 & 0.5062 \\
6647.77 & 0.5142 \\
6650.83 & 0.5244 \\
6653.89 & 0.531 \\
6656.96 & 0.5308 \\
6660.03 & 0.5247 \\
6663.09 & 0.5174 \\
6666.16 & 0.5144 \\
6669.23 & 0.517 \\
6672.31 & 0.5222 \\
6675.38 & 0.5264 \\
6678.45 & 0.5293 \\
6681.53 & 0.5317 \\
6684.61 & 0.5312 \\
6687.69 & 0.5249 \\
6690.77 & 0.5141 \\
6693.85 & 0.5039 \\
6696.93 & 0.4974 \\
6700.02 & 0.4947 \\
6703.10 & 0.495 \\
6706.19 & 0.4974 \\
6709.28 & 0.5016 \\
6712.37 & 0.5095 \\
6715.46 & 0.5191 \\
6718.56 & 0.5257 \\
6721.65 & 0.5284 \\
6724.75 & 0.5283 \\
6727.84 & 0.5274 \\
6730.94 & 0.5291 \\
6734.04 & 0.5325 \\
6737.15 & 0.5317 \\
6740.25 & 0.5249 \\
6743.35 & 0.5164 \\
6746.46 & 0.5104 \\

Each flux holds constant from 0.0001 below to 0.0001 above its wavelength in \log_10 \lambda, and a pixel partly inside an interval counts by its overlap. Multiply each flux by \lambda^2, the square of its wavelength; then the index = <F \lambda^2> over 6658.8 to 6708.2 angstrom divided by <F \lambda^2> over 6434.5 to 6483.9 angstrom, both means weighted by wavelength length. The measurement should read 1.04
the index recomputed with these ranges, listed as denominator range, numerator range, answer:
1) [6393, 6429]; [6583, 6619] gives 1.03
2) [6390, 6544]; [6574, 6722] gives 1.01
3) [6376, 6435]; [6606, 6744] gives 1.06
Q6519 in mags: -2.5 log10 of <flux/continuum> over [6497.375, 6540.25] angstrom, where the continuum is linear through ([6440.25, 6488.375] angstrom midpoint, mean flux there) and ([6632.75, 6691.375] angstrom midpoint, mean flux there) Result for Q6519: -0.077 mag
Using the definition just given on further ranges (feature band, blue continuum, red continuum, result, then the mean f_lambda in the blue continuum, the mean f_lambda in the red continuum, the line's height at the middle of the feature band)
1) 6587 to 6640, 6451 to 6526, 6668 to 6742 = 0.04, 0.555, 0.518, 0.534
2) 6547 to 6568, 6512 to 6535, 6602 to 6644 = 0.01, 0.564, 0.516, 0.547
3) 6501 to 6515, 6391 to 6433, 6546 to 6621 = -0.12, 0.529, 0.527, 0.528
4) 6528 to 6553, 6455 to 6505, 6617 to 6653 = -0.01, 0.546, 0.517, 0.534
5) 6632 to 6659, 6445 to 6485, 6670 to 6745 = 0.01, 0.533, 0.518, 0.522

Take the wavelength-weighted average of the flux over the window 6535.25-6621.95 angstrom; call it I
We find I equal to 0.528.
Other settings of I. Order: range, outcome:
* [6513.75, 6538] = 0.558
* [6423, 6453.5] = 0.529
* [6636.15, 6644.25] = 0.506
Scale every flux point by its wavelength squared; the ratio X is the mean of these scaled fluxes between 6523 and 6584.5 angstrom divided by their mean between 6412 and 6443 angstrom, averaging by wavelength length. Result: 1.07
